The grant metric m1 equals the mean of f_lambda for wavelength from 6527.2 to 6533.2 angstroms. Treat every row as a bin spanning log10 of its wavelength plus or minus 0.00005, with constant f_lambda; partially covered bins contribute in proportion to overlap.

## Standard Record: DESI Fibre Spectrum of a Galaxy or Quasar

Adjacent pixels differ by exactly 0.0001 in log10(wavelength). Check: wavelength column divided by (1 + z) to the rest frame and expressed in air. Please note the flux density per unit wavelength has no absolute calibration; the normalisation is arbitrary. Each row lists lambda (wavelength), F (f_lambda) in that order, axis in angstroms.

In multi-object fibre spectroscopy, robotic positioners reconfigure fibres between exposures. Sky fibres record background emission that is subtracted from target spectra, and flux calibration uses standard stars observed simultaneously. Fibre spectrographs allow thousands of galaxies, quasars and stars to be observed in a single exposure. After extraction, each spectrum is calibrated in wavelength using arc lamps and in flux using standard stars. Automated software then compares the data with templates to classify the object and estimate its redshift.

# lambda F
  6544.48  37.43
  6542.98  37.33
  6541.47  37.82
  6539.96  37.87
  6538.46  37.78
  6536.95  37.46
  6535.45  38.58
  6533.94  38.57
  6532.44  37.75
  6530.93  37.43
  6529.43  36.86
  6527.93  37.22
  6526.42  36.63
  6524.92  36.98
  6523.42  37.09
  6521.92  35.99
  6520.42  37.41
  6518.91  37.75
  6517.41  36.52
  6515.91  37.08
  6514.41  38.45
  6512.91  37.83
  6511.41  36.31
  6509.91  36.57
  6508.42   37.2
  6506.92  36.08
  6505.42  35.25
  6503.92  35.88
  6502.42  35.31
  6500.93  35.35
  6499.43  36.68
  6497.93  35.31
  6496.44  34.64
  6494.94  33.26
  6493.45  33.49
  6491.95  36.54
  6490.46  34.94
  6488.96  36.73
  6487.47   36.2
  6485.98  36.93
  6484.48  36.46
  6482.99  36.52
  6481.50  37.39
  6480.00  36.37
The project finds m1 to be 37.4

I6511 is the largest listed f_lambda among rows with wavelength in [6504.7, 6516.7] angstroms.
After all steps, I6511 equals 38.45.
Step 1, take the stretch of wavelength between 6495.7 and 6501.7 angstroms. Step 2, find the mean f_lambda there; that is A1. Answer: 35.5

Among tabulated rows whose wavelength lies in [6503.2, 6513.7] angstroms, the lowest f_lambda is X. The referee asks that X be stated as 35.25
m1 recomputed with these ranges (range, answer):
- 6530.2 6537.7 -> 37.9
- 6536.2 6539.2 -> 37.6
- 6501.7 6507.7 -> 35.6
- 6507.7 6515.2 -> 37.3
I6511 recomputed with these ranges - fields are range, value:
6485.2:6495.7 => 36.93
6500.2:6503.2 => 35.35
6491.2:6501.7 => 36.68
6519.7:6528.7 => 37.41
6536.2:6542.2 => 37.87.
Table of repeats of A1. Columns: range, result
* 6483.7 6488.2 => 36.5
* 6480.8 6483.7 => 37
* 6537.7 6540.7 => 37.8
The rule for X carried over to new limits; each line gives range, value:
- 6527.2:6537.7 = 36.86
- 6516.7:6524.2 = 35.99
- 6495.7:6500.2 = 34.64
